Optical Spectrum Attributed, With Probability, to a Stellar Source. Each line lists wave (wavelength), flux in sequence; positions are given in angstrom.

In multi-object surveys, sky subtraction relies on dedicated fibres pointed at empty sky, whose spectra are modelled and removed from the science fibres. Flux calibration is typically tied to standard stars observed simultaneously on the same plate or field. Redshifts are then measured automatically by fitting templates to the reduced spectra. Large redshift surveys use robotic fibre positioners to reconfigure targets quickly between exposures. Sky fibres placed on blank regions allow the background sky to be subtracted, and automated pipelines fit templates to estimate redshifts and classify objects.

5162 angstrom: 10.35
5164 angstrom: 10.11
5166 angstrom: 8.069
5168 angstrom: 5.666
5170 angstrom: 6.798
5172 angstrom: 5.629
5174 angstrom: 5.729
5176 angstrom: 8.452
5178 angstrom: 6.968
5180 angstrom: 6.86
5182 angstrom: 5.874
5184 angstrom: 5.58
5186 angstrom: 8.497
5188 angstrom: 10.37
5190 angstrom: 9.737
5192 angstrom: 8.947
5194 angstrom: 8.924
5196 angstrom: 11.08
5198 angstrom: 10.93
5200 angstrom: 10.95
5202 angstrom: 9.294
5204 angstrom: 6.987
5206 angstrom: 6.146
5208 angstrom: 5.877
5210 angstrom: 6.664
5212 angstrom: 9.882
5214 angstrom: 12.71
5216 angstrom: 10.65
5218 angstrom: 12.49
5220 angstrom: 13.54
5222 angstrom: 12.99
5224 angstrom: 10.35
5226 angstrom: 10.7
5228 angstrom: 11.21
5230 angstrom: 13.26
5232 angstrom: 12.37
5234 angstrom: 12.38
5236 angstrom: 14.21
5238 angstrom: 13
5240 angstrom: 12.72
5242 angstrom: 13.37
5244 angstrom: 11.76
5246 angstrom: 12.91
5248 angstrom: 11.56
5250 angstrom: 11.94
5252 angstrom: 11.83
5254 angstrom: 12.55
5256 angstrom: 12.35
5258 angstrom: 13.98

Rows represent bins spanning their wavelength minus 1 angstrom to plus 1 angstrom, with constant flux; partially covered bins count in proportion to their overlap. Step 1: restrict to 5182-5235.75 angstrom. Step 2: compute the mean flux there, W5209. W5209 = 10.1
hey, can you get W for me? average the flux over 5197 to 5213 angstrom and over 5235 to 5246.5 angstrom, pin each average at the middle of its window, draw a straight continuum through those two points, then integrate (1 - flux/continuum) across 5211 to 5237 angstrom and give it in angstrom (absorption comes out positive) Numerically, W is -3.1 angstrom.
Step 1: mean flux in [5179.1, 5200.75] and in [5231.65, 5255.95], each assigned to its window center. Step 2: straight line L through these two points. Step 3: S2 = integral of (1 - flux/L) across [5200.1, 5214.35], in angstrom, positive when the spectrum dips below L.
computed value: 2.6 angstrom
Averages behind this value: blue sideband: 8.87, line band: 8.19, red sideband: 12.5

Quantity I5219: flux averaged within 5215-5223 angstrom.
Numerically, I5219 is 12.4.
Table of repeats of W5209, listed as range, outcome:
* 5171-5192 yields 7.44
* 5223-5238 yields 12.1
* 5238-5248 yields 12.6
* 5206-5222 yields 10.2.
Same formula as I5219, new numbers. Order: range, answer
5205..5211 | 6.23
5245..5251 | 12.1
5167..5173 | 6.03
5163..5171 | 7.66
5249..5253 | 11.9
